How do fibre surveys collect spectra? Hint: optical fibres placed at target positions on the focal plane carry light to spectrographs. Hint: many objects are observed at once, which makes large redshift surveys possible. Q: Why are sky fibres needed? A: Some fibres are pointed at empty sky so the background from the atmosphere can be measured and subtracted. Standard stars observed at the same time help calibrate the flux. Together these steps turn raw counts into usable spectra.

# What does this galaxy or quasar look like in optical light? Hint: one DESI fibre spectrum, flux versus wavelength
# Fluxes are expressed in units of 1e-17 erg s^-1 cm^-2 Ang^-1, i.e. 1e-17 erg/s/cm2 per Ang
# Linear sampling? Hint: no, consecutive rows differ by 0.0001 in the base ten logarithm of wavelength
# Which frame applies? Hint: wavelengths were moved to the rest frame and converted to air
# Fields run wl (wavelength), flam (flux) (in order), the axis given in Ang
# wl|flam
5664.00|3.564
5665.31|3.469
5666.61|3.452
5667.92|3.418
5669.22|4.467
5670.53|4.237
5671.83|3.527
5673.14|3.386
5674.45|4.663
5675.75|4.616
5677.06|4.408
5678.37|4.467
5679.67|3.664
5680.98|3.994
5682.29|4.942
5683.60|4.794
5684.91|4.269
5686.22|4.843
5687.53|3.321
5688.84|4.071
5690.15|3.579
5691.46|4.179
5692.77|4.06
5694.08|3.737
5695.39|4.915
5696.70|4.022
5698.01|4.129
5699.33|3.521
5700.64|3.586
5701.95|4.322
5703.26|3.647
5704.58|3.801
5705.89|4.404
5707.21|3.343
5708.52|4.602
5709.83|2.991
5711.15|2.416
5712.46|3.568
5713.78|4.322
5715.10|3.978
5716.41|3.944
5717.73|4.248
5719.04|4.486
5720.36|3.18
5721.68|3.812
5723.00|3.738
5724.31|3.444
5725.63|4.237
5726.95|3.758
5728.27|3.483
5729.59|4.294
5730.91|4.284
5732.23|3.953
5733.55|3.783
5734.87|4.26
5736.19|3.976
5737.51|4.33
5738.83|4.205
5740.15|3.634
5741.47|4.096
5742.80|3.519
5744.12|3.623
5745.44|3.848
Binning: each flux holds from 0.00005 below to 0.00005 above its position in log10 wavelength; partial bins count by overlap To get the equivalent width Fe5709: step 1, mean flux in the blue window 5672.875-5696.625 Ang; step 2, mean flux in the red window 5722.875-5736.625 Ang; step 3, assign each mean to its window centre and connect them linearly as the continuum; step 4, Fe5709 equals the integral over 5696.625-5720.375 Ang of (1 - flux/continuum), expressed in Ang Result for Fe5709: 1.4 Ang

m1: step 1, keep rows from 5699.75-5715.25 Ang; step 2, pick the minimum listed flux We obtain 2.416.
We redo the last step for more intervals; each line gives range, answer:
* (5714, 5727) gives 3.18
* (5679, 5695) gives 3.321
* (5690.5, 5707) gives 3.521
